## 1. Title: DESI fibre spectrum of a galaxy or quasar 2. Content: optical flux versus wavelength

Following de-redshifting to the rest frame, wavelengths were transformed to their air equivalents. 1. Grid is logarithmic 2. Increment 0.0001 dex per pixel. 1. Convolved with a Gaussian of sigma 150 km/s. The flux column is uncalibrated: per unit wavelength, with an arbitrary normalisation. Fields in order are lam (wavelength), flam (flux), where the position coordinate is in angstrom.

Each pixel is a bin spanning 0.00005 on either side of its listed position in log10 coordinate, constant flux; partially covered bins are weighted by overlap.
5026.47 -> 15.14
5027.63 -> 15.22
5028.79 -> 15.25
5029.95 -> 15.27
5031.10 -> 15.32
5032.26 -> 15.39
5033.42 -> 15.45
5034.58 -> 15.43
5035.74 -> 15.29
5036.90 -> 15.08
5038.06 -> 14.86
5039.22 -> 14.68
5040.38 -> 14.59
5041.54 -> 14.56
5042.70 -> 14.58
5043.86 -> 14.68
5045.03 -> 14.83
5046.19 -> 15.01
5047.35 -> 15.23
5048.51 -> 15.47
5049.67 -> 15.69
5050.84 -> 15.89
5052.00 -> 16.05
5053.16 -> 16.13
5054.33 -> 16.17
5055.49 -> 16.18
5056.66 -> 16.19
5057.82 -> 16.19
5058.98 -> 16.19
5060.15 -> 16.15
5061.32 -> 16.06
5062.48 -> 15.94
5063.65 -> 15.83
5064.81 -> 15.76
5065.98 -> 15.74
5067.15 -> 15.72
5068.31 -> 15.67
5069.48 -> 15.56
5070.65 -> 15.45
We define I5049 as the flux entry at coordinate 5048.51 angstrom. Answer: 15.47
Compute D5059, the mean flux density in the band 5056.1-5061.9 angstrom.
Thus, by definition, 16.2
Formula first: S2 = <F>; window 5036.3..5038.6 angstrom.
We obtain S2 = 15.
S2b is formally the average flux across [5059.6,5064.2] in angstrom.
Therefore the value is 16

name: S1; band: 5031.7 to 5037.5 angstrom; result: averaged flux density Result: 15.3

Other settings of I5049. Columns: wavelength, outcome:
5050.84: 15.89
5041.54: 14.56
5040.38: 14.59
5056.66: 16.19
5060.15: 16.15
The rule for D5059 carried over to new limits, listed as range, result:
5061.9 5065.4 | 15.8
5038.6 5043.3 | 14.6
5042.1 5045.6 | 14.7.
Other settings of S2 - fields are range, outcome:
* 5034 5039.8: 15.1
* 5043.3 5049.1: 15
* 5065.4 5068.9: 15.7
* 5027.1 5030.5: 15.2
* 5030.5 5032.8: 15.4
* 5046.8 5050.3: 15.5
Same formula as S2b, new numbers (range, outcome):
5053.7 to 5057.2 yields 16.1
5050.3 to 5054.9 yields 16.1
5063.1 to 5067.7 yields 15.8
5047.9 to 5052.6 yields 15.8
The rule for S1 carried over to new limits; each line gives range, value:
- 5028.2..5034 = 15.3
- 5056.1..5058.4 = 16.2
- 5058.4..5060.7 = 16.2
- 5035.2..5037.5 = 15.2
